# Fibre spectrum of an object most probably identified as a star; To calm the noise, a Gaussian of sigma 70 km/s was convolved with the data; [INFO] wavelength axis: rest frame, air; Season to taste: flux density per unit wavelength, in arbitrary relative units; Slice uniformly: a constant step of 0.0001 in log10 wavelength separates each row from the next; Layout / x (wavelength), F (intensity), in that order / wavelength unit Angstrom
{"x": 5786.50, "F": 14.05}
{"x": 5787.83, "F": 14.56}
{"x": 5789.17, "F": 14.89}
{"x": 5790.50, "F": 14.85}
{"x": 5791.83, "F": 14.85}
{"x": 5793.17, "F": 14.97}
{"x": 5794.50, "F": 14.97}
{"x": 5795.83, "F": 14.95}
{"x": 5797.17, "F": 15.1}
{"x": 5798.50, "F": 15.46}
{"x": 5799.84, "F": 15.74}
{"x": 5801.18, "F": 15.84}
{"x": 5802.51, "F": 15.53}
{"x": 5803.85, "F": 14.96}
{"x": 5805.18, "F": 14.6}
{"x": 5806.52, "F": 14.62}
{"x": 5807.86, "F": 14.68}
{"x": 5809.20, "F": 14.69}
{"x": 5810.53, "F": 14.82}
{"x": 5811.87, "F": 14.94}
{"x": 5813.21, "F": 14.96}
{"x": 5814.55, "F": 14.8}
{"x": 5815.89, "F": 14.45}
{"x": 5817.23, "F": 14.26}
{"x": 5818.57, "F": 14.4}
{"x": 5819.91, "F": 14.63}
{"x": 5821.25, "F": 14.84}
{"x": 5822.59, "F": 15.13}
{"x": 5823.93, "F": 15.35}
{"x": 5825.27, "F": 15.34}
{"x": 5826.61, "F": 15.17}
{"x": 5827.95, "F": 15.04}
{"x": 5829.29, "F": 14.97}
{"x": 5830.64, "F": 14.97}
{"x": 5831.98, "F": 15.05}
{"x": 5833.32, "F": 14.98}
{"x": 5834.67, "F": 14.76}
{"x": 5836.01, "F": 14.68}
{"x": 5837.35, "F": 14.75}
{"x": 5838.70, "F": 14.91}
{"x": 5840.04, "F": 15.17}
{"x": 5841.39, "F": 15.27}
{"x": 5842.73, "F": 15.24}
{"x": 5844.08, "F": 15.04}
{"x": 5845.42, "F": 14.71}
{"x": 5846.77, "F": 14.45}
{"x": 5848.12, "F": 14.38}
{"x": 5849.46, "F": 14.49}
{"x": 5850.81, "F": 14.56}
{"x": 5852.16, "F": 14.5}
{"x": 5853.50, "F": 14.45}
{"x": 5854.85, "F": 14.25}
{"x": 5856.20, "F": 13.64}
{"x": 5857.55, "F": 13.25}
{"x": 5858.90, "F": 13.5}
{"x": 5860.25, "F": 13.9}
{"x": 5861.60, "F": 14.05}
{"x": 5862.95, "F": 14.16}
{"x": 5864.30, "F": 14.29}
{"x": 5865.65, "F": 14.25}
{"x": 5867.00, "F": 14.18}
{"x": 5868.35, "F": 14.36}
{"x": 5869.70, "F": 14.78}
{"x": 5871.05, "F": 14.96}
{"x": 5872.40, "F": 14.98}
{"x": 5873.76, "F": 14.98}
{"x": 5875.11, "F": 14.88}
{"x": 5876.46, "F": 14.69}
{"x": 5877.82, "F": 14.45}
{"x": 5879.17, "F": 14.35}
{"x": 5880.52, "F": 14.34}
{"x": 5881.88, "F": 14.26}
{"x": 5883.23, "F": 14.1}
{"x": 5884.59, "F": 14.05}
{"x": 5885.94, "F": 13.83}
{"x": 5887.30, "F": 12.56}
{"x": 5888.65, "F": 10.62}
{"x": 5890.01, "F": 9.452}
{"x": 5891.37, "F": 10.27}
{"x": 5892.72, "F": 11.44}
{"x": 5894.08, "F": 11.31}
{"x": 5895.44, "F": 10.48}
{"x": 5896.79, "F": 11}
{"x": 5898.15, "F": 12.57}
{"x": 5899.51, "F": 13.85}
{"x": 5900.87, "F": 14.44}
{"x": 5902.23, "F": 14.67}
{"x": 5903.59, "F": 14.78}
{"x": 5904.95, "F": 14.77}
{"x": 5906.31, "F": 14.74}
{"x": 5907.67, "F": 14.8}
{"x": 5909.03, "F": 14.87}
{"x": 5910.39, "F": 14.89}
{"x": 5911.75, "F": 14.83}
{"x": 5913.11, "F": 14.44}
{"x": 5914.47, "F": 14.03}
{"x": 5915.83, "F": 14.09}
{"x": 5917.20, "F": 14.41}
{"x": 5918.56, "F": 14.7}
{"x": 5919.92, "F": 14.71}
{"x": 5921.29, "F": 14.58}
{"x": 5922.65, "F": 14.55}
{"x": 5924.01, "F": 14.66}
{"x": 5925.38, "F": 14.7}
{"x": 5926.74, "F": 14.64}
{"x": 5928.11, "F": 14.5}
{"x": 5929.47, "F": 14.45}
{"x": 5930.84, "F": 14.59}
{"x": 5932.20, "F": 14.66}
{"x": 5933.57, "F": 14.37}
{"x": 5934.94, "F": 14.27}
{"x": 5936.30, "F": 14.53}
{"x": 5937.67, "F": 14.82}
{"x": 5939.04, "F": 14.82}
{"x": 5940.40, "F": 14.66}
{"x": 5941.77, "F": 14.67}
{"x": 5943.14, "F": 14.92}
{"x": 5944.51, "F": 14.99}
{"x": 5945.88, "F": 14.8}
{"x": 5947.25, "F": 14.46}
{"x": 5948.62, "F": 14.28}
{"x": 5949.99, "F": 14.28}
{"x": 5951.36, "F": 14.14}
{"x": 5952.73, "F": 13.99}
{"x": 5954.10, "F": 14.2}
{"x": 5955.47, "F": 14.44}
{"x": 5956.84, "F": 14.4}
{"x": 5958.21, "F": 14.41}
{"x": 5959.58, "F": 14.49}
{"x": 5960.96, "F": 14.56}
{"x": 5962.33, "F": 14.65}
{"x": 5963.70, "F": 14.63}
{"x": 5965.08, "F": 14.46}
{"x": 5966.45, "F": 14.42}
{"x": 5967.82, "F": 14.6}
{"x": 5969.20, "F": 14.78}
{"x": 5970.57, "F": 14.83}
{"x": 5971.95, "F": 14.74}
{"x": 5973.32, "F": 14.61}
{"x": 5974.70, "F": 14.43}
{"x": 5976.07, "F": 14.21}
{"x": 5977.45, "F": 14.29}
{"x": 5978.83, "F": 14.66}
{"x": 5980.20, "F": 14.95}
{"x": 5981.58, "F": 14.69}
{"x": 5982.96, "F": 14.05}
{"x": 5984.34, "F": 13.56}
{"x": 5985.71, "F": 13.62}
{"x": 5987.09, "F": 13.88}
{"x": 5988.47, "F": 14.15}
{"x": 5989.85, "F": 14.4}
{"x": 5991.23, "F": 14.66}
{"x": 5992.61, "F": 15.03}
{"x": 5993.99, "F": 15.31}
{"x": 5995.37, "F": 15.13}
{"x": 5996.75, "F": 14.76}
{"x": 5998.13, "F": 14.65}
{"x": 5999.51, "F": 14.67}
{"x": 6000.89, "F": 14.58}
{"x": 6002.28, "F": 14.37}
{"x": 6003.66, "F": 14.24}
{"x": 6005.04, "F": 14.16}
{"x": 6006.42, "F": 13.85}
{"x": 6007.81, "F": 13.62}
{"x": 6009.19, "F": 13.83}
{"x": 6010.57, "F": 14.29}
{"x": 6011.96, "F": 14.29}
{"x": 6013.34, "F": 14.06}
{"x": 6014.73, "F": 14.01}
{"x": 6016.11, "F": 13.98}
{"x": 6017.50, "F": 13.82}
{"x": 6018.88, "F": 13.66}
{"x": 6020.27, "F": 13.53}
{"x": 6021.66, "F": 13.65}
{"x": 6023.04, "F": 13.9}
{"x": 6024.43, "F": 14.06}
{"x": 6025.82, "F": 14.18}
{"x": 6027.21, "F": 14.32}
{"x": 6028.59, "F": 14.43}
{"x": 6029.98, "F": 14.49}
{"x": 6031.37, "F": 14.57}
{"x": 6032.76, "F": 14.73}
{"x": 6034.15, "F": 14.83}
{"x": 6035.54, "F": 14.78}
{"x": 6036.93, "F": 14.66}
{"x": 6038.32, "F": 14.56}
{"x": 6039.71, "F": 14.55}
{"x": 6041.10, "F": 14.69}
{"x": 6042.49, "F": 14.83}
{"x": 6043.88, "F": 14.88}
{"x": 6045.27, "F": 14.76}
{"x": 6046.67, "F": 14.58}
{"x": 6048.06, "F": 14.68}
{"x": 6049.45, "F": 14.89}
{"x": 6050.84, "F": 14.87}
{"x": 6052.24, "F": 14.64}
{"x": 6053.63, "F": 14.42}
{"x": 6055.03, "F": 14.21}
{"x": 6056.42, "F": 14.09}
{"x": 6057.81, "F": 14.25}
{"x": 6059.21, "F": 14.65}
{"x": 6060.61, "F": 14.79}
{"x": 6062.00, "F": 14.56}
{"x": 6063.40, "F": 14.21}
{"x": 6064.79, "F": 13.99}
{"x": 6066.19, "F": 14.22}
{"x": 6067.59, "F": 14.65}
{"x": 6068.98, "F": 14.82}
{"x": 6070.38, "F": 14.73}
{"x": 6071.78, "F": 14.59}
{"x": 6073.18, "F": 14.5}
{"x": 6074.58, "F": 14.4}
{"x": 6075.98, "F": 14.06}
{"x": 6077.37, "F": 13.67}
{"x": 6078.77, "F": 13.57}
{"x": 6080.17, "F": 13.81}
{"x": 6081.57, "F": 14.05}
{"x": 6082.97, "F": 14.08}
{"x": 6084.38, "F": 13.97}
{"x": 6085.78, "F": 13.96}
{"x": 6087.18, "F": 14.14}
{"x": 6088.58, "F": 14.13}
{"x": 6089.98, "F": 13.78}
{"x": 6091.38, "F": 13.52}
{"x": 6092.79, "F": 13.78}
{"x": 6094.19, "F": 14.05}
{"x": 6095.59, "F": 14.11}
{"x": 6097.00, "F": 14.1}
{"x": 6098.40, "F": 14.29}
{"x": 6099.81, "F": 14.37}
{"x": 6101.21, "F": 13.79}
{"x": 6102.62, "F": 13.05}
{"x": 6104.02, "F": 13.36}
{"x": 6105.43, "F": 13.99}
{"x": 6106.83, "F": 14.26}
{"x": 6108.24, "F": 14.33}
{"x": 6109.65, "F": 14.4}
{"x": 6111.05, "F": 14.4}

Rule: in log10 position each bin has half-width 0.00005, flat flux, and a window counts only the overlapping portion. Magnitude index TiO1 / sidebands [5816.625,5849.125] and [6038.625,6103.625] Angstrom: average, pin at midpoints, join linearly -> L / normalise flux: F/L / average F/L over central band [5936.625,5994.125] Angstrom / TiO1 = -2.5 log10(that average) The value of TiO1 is 0.00 mag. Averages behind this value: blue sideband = 14.9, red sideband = 14.3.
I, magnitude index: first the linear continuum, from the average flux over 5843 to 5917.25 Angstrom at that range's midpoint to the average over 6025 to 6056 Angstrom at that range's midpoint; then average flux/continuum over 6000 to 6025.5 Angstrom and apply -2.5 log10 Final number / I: 0.04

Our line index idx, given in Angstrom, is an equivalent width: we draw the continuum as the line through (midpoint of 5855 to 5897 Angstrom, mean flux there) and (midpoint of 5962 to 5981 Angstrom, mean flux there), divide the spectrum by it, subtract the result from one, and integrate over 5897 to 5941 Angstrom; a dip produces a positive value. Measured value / -1.64 Angstrom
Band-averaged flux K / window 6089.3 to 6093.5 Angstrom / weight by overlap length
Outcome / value 13.7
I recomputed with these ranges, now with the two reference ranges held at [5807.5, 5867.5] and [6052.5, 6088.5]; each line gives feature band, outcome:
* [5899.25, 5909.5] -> -0.01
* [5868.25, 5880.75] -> -0.01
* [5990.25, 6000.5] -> -0.04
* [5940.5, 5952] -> -0.01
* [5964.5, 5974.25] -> -0.02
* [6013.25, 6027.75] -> 0.03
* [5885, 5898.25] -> 0.27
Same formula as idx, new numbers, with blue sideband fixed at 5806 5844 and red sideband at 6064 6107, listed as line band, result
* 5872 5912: 3.25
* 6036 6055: -0.66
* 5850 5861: 0.58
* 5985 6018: 0.04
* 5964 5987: -0.02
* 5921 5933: -0.02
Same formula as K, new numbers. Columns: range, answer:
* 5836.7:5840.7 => 14.9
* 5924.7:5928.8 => 14.6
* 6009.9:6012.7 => 14.3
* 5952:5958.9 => 14.3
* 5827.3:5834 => 15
